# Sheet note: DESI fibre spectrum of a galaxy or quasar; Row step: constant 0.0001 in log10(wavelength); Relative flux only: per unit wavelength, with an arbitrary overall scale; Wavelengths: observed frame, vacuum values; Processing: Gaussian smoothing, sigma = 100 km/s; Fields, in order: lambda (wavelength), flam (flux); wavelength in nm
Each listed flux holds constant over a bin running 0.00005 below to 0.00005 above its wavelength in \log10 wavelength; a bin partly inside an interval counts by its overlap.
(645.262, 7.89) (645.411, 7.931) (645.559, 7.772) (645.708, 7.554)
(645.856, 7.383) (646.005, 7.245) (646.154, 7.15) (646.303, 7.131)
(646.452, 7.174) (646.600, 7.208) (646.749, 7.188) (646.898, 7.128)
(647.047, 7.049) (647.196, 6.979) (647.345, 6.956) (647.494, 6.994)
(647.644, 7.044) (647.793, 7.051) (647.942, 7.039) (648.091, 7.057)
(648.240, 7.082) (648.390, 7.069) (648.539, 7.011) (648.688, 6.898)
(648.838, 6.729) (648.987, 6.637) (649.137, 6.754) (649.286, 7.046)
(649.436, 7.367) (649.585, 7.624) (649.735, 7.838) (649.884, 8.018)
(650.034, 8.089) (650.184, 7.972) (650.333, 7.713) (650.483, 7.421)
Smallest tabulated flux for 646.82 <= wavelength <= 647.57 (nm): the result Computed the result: 6.956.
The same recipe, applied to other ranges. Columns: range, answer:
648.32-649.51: 6.637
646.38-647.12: 7.049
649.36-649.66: 7.367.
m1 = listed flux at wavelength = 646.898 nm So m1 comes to 7.128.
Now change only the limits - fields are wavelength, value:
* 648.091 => 7.057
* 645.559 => 7.772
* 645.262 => 7.89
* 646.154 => 7.15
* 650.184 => 7.972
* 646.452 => 7.174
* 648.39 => 7.069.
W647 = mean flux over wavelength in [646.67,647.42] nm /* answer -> 7.06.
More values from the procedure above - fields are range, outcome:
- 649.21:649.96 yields 7.58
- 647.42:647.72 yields 7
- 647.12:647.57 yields 6.96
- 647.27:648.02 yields 7.01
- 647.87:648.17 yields 7.06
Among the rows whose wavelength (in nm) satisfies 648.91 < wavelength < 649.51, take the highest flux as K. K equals 7.367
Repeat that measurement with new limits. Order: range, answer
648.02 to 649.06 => 7.082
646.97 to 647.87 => 7.051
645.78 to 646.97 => 7.383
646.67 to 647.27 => 7.188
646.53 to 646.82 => 7.208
